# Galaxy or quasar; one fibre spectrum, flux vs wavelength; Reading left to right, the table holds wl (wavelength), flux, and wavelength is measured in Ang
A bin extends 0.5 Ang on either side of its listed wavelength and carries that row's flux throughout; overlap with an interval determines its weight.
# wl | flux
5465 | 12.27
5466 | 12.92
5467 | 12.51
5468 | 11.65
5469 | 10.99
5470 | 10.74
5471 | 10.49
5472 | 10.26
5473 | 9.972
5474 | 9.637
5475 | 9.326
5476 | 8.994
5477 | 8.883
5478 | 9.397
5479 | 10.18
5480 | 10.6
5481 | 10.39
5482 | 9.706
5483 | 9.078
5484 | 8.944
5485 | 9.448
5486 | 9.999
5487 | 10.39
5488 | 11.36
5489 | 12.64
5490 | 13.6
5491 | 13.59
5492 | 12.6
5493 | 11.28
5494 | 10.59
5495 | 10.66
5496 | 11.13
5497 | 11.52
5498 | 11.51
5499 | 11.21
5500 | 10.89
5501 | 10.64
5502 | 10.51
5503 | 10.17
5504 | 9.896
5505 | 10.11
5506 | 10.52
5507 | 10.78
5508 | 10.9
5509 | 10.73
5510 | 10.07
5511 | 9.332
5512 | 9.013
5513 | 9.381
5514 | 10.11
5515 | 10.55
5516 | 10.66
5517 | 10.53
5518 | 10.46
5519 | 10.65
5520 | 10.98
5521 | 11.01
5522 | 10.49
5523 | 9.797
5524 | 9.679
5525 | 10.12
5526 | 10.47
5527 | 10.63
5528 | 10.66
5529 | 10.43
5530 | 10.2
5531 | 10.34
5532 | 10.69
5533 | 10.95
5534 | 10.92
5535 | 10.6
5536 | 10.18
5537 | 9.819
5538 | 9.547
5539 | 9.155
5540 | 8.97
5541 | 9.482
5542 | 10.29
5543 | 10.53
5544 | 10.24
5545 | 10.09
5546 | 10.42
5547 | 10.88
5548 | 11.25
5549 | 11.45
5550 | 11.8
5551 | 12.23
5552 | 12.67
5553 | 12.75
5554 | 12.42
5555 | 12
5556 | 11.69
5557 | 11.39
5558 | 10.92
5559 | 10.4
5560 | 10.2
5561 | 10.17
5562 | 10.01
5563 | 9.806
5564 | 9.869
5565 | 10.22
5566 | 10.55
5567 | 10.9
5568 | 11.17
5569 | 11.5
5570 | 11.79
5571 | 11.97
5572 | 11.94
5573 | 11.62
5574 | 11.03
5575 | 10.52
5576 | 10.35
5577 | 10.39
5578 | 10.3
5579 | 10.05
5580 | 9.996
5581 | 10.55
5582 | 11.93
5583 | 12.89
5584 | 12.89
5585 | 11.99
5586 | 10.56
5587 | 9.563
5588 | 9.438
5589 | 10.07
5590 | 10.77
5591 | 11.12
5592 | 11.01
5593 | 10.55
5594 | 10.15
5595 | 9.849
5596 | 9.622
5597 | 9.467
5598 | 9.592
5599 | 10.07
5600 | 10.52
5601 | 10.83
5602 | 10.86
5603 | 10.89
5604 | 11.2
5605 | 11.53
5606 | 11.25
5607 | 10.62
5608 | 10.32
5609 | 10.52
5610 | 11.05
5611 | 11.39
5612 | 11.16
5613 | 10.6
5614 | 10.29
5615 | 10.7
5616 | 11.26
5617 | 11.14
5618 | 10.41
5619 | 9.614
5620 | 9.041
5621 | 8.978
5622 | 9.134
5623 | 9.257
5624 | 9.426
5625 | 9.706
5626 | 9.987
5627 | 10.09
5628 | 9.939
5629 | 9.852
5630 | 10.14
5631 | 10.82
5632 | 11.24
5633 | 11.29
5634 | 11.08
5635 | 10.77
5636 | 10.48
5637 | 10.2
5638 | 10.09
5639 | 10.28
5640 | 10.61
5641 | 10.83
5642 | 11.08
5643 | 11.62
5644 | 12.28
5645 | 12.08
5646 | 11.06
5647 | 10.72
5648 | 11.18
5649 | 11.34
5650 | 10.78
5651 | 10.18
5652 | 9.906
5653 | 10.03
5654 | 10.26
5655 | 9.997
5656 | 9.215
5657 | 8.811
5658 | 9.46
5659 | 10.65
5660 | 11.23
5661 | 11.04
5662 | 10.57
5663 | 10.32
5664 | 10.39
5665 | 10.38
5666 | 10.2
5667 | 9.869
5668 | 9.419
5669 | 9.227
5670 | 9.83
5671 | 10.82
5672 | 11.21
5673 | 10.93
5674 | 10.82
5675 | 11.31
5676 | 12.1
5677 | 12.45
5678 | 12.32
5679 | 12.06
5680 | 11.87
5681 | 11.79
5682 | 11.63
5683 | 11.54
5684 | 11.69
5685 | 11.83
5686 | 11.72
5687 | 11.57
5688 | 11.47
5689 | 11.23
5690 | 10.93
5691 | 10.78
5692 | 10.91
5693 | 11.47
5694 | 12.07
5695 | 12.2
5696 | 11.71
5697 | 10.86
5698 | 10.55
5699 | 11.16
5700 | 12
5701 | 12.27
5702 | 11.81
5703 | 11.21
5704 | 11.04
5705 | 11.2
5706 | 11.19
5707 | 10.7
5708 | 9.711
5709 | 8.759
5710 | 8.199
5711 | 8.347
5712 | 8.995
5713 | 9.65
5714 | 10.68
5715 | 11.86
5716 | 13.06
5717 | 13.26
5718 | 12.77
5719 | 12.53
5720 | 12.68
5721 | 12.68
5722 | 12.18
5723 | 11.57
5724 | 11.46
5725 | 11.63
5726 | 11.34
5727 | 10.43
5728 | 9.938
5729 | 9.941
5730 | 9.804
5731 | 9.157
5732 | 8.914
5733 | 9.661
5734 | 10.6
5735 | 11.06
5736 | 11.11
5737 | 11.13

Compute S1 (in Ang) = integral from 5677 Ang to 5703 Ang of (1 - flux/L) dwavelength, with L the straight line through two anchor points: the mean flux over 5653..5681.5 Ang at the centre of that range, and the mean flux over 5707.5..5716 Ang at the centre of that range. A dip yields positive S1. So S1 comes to -3.59 Ang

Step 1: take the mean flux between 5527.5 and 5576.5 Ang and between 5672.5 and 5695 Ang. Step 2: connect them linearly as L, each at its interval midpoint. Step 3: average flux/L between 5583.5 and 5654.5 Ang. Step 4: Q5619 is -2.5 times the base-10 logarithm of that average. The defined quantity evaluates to 0.06 mag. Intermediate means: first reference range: 10.8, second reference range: 11.6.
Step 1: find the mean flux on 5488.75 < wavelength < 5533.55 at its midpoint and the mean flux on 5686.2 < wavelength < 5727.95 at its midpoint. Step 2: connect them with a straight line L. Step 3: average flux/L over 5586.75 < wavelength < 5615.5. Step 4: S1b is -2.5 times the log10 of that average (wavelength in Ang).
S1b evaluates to 0.042 mag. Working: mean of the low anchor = 10.7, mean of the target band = 10.5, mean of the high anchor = 11.2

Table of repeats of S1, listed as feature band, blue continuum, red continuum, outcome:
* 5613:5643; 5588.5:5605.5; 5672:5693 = 1.6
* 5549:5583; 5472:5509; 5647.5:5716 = -1.3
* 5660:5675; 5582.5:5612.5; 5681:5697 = 1.2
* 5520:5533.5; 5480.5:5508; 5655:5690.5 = 0.5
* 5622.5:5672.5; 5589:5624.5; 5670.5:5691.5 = 2.7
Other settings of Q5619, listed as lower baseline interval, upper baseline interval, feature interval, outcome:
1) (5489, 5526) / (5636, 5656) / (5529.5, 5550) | 0.04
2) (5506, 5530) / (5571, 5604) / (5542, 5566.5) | -0.05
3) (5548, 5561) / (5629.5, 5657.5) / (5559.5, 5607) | 0.06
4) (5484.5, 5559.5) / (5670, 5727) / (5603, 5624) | 0.06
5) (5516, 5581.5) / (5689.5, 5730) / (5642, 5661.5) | 0.03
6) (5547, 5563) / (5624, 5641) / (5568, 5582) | 0.01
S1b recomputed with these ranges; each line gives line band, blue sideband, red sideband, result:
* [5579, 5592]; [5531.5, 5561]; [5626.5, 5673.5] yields -0.02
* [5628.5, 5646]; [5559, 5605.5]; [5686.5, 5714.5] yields -0.01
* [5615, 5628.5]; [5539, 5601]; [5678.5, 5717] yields 0.11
